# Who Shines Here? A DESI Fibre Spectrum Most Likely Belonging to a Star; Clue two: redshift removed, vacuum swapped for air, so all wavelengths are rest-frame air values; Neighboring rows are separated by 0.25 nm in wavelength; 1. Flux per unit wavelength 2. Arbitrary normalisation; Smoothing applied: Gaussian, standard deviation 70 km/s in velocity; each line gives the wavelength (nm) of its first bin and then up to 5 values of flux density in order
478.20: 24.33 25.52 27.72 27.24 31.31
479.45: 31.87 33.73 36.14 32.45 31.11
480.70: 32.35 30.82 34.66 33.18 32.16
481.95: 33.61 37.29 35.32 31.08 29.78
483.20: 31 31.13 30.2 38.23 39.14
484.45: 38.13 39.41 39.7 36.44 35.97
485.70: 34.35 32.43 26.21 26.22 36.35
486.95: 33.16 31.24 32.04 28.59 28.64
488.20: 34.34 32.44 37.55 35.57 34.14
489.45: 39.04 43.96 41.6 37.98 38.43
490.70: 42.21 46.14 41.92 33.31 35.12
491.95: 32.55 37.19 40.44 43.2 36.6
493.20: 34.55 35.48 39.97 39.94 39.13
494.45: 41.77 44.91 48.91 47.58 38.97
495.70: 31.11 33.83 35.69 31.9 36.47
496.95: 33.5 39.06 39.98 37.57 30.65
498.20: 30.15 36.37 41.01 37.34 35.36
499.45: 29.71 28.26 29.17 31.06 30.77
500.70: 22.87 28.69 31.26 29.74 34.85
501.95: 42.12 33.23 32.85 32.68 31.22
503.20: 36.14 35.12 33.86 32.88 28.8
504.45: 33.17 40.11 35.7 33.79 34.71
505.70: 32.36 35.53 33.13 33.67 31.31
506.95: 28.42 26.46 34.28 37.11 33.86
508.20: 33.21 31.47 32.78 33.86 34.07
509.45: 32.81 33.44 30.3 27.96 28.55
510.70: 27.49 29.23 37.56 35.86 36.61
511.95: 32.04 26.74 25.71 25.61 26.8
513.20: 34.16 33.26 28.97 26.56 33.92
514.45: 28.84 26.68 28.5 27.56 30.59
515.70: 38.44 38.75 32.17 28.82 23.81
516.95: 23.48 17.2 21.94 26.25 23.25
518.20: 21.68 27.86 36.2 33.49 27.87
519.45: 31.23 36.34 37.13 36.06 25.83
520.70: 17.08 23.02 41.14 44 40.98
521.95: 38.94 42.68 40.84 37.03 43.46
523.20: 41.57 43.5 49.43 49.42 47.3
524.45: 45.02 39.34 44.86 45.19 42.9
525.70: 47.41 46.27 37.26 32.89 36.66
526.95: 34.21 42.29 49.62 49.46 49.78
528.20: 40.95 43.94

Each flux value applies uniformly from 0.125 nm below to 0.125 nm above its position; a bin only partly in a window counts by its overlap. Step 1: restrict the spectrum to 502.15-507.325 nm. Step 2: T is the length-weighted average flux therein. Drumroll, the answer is 33.1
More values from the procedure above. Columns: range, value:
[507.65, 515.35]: 31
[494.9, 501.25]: 34.4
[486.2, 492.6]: 35.8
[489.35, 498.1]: 38.6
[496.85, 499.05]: 36.2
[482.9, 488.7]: 33.4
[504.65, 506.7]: 34.5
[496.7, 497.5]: 37.1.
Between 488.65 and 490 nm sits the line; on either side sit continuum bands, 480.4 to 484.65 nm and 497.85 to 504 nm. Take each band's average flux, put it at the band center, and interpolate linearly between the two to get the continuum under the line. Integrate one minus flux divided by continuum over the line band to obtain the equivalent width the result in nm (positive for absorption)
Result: -0.21 nm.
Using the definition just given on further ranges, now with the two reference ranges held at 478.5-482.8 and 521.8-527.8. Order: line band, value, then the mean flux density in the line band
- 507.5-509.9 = 0.33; 33.5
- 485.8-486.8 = 0.10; 30.3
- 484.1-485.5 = -0.21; 38.2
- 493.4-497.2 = -0.31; 38.7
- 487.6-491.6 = -0.32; 37.3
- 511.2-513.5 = 0.51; 31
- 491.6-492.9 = -0.10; 37.7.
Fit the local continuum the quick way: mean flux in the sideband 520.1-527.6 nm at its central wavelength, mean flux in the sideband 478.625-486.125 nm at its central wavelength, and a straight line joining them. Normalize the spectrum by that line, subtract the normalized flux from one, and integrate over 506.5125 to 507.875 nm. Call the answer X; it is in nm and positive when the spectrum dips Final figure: 0.213 nm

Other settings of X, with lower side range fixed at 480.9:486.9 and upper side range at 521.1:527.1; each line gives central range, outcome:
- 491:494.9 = -0.33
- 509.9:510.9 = 0.28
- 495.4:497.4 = 0.08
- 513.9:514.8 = 0.24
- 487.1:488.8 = 0.13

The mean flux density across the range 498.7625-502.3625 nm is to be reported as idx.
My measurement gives 31.9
